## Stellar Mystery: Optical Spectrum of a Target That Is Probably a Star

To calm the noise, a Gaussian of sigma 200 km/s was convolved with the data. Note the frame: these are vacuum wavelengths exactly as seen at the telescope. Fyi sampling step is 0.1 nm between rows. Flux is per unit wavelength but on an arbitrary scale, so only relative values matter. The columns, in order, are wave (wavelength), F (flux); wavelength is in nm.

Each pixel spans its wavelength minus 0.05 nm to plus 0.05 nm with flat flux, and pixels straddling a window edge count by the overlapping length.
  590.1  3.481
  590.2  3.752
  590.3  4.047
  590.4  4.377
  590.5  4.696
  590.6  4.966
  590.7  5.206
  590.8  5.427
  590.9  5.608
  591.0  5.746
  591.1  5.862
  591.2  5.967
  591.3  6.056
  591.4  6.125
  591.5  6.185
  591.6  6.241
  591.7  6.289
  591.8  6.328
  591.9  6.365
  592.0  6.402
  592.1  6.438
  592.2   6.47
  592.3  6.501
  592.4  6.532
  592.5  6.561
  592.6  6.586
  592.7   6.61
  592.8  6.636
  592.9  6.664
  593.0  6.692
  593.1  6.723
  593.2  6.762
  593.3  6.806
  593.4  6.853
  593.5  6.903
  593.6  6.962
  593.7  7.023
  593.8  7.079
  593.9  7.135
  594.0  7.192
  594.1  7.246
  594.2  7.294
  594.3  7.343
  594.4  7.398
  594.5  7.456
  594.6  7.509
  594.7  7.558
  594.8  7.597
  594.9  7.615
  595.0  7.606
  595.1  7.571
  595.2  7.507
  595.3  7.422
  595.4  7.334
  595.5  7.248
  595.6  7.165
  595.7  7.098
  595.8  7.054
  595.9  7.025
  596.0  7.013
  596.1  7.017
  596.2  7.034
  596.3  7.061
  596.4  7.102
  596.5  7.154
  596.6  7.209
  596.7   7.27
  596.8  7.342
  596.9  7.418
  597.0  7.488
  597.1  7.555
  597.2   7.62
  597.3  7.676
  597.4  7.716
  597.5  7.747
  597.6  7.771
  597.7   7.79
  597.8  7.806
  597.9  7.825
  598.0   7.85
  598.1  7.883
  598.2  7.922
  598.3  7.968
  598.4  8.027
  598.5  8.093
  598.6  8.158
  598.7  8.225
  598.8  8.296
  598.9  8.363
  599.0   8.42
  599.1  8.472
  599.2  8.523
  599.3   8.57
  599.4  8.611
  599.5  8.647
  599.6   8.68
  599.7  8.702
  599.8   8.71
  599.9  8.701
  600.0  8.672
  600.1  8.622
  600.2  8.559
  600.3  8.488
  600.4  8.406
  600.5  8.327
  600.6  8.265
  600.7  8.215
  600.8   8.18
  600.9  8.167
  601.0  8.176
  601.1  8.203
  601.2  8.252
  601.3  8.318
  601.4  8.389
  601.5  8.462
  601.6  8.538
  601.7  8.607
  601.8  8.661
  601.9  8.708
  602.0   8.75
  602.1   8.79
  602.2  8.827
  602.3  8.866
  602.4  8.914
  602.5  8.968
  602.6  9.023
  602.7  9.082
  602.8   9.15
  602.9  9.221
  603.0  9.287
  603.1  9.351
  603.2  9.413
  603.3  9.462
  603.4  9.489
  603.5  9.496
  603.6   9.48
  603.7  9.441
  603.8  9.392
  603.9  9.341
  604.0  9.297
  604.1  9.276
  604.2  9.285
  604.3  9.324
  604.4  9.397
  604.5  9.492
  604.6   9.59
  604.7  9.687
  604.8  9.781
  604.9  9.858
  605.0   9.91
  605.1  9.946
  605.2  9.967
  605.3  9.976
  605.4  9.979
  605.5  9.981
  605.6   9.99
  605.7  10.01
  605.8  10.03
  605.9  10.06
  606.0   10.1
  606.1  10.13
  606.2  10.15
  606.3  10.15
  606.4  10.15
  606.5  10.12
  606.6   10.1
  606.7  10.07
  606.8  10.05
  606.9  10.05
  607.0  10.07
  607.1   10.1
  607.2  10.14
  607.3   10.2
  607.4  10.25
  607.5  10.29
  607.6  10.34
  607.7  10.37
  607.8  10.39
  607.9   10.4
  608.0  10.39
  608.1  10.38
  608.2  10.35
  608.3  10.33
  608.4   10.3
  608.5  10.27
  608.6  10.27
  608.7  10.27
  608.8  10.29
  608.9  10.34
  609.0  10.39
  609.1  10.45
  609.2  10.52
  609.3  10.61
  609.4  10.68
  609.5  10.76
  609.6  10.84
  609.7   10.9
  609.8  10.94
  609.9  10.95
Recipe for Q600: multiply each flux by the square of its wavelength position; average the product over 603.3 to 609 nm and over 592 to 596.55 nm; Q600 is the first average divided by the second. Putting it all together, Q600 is 1.47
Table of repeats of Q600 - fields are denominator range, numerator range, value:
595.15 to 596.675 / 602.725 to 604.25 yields 1.34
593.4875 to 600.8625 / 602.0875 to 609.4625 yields 1.31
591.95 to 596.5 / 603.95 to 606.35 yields 1.44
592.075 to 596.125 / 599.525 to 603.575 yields 1.27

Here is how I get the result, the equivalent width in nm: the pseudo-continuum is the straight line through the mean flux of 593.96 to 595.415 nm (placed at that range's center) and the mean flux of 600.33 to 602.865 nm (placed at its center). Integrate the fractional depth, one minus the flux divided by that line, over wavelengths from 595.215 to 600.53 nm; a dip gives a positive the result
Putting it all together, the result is 0.08 nm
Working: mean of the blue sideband 7.45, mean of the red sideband 8.57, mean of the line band 7.86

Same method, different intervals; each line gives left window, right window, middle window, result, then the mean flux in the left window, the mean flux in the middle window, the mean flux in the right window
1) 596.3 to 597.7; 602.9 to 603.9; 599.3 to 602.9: 0.043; 7.46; 8.6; 9.41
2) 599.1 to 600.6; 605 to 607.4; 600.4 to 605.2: 0.128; 8.57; 9.03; 10.1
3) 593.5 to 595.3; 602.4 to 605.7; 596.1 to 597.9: 0.108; 7.35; 7.45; 9.51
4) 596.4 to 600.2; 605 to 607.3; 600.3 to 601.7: 0.066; 8.04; 8.32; 10.1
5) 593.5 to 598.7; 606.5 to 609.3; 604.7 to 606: -0.039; 7.45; 9.95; 10.3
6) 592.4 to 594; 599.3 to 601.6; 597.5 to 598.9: -0.007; 6.8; 7.98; 8.45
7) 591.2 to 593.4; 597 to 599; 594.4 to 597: 0.008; 6.47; 7.3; 7.91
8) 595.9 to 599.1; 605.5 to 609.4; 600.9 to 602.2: 0.034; 7.67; 8.49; 10.2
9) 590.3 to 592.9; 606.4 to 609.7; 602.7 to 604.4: -0.039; 5.98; 9.35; 10.3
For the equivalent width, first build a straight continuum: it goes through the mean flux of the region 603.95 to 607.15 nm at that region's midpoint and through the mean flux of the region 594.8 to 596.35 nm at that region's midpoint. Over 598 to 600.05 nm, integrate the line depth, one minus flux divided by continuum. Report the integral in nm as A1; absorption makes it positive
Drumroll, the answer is -0.050 nm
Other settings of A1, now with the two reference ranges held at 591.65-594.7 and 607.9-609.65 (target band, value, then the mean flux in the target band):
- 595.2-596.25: 0.037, 7.16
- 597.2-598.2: 0.012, 7.78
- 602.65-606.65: -0.083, 9.68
